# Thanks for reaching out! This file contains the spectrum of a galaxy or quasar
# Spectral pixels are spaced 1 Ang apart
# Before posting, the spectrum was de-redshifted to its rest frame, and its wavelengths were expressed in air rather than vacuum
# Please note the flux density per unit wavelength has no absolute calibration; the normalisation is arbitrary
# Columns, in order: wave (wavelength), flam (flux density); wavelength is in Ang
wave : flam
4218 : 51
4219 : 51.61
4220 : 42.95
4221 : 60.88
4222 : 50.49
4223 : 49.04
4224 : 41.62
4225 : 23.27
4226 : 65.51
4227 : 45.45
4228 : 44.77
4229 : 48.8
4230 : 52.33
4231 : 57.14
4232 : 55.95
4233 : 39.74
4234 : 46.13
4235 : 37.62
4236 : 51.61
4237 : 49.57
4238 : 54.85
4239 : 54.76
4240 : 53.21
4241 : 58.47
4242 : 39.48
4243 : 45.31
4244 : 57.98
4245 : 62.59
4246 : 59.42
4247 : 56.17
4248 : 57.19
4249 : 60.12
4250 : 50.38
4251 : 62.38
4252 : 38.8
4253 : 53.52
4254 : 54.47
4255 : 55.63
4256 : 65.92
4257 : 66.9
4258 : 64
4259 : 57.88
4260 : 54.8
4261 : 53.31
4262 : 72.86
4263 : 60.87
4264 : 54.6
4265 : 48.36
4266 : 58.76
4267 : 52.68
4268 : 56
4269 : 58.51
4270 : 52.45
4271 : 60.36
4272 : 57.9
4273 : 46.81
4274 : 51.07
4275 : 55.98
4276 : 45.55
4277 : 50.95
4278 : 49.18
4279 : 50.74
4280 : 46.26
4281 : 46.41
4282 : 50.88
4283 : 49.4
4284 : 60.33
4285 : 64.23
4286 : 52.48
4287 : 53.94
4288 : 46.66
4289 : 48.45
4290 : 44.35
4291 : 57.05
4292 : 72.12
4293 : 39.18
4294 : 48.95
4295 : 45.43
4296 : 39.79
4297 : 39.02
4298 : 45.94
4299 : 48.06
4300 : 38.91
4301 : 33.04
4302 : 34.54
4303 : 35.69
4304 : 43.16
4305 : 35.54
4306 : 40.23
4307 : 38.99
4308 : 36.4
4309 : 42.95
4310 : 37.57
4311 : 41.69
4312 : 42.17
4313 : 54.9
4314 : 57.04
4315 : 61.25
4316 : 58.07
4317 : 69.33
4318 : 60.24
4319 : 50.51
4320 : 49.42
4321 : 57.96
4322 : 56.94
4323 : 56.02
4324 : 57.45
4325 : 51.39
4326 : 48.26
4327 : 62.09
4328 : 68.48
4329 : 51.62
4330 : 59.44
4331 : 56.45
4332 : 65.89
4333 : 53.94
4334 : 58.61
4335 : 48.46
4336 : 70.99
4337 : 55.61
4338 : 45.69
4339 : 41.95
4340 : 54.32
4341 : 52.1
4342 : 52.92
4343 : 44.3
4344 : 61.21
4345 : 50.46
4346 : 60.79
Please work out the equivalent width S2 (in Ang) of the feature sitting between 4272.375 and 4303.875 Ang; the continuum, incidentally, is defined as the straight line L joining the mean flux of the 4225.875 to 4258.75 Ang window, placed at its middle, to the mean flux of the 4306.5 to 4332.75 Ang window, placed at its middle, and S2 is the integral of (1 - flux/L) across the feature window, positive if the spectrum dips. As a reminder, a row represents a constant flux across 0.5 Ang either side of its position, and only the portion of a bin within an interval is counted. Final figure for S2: 3.19 Ang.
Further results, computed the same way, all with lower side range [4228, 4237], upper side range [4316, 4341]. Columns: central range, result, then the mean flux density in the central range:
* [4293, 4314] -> 4.9 Ang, 41.5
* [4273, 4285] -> 0.3 Ang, 51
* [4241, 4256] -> -1.4 Ang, 54.4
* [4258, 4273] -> -1.7 Ang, 57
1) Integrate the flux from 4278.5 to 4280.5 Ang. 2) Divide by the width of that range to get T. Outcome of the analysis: 48.5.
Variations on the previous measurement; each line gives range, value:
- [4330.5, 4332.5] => 61.2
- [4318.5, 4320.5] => 50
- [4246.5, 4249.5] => 57.8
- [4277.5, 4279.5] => 50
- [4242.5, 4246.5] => 56.3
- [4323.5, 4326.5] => 52.4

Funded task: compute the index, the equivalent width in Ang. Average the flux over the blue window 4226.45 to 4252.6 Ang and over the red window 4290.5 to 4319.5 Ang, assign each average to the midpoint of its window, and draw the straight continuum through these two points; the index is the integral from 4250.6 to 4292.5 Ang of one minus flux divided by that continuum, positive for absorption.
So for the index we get -4.9 Ang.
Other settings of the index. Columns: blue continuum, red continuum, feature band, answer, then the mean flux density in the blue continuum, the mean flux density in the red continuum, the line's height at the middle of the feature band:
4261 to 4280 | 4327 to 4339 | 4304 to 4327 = 2.5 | 54.4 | 57.3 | 56.5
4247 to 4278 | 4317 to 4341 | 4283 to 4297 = 1.2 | 55.9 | 55.9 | 55.9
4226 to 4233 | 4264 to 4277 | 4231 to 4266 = -1.6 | 51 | 53.6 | 52.2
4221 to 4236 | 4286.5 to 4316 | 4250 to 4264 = -3.4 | 47.6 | 45.2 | 46.6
